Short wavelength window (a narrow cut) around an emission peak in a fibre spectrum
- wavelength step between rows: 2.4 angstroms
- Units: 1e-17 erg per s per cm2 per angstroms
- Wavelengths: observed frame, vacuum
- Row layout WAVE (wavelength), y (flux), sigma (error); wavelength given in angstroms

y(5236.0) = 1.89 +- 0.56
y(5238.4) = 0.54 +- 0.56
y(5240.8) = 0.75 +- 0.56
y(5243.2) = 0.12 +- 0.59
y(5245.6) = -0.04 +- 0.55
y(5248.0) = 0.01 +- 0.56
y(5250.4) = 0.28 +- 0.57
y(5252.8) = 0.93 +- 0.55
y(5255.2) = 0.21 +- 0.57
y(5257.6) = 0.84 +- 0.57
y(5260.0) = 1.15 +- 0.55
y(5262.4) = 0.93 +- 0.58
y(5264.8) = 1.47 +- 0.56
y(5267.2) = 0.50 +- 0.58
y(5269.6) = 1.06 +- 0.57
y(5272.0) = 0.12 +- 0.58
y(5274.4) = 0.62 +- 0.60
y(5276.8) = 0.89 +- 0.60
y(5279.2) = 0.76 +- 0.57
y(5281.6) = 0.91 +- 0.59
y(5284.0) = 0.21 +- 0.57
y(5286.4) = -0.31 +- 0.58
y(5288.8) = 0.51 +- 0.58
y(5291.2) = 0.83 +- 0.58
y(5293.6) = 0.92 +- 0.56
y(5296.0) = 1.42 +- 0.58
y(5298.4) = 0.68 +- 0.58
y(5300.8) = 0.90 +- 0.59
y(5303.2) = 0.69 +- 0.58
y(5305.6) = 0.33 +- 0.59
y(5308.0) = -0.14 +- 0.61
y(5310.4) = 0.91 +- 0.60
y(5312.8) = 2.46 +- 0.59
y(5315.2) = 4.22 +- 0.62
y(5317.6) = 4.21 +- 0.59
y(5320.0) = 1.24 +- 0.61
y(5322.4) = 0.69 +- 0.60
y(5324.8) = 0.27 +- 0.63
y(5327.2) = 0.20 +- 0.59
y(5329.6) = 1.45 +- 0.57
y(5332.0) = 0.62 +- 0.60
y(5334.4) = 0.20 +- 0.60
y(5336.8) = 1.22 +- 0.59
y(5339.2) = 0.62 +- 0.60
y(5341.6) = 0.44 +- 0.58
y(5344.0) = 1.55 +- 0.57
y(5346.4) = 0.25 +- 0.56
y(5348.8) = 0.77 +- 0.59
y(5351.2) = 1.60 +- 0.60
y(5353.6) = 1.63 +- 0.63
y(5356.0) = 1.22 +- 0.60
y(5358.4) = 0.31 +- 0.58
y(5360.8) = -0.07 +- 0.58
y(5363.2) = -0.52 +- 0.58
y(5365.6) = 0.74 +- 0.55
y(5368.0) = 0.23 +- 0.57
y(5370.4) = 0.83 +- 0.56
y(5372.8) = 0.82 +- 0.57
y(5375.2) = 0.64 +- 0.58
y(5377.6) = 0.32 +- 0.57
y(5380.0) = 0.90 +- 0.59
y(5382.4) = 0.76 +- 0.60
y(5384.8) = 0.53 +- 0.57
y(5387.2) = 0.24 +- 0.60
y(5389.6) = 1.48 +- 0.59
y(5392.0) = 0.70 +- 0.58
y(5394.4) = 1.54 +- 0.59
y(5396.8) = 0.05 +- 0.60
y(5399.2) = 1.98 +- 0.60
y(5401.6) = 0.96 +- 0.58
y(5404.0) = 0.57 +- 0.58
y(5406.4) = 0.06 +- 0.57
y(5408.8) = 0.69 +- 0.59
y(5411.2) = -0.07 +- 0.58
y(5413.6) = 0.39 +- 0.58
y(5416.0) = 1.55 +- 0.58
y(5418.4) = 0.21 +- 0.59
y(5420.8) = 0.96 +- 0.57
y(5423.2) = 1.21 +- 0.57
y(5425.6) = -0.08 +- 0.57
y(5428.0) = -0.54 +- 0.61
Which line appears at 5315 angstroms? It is [O II]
